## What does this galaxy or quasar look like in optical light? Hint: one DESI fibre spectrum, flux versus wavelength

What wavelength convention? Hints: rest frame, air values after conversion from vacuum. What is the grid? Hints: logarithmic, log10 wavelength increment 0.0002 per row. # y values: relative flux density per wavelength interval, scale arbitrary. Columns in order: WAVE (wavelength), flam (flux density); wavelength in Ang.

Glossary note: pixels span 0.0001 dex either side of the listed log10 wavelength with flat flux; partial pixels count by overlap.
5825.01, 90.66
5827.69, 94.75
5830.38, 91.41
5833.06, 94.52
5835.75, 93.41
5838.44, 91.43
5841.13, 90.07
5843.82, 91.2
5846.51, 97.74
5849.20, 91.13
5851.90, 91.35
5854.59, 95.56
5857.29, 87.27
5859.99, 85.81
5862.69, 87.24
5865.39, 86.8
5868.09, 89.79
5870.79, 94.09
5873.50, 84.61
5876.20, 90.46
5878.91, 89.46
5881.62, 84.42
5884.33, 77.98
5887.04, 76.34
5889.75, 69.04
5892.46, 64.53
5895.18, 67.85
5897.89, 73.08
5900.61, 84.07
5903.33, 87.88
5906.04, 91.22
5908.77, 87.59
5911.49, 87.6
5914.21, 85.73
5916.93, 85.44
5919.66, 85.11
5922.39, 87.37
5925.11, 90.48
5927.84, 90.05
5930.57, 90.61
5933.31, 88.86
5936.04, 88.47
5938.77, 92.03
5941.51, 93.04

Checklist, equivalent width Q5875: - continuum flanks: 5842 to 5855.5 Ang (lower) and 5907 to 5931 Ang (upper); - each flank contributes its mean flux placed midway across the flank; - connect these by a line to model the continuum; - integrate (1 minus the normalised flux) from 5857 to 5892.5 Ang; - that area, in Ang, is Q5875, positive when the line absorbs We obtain 2.82 Ang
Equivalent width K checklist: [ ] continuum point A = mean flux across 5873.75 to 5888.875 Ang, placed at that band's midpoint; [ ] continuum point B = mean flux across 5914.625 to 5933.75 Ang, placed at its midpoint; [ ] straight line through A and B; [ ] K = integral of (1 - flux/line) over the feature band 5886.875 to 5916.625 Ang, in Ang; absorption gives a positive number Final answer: 2.0 Ang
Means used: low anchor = 83.3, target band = 79.9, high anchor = 88.1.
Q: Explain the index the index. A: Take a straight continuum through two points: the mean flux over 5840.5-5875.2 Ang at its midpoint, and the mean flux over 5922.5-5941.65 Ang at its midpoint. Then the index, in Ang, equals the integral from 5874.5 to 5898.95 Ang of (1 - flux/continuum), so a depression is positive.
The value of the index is 3.5 Ang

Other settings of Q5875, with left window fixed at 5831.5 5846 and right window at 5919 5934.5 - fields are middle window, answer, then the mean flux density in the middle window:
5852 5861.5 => 0.21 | 89.7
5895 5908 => 1.10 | 82.3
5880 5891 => 1.61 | 77.3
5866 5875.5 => 0.19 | 89.4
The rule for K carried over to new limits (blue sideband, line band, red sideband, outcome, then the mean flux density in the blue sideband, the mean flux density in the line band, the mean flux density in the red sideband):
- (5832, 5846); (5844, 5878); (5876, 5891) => -1.42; 92.4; 90.2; 80.6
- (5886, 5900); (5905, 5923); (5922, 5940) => -1.30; 70.8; 87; 89.8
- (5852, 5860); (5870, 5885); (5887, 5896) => -1.90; 90.5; 86.9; 68.5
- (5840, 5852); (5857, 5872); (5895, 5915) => 0.21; 92.4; 88.6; 84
